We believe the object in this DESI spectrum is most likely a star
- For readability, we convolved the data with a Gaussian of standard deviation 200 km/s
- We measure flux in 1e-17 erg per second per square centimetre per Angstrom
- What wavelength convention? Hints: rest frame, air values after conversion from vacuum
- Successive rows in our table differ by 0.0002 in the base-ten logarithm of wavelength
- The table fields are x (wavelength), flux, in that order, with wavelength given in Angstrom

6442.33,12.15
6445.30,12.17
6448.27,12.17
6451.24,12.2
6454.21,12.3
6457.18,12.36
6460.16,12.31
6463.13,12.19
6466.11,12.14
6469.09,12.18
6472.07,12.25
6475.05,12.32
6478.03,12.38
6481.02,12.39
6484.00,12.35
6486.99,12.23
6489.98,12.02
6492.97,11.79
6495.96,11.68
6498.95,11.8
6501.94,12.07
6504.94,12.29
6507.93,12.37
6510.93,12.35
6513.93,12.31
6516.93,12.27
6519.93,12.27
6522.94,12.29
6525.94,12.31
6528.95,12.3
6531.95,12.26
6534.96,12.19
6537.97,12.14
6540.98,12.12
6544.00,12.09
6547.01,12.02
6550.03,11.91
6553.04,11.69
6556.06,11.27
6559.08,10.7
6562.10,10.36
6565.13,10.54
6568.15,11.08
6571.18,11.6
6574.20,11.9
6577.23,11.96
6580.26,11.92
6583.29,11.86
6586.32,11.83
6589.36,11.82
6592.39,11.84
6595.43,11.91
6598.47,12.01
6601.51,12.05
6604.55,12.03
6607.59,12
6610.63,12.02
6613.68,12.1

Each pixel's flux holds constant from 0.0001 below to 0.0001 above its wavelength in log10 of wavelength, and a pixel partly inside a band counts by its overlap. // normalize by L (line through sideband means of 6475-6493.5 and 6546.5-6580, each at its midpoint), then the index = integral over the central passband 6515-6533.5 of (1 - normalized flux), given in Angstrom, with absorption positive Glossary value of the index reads -0.8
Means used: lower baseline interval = 12.2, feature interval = 12.3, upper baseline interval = 11.4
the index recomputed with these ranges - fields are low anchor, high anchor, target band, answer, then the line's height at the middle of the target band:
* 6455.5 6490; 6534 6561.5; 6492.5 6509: 0.1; 12.1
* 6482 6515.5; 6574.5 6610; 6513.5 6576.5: 1.3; 12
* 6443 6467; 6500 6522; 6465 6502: 0.4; 12.2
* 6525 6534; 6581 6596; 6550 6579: 1.8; 12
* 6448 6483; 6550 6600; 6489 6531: -0.7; 12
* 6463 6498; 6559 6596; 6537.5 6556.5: -0.3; 11.7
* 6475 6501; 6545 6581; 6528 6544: -0.7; 11.7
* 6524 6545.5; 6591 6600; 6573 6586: 0.1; 12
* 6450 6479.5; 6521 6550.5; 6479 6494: 0.1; 12.2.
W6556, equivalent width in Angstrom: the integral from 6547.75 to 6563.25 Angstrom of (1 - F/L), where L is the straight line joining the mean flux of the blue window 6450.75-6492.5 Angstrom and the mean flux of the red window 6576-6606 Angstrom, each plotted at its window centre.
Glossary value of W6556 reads 1.0 Angstrom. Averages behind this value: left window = 12.2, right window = 11.9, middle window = 11.2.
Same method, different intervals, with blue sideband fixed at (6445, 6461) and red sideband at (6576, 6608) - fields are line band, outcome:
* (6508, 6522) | -0.23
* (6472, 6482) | -0.12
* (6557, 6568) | 1.24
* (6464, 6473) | 0.02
